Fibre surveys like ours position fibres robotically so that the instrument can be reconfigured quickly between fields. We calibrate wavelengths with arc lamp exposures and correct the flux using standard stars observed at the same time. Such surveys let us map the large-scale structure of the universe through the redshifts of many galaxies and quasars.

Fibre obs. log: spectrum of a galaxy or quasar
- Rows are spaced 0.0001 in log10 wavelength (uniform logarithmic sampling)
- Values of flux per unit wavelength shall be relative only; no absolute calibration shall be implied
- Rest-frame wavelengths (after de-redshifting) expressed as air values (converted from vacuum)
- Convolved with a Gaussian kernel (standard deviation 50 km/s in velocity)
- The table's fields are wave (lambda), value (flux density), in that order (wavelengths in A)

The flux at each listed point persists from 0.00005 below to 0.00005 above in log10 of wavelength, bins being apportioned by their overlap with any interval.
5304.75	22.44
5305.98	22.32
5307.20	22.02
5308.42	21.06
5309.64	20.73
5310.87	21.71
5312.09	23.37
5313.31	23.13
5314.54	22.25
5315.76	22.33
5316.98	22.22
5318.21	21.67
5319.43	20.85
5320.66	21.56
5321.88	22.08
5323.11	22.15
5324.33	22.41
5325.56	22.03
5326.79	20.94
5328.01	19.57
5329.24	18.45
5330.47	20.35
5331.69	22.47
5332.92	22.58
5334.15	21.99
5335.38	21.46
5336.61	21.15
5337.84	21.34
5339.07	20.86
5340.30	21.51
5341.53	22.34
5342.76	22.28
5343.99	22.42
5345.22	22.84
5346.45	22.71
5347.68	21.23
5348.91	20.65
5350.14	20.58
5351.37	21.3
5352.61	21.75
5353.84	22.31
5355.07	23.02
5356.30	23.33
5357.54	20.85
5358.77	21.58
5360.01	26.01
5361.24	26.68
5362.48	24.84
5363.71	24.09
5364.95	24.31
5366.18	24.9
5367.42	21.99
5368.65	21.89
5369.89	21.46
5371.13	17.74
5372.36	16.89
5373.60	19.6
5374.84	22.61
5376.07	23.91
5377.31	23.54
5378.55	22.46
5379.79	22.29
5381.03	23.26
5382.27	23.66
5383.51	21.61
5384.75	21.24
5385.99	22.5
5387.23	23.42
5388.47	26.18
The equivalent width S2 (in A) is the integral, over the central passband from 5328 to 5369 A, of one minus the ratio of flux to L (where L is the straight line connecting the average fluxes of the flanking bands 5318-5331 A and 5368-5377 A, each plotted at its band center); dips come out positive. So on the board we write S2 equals -2.7 A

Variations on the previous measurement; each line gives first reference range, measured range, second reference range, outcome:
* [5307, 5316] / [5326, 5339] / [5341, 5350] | 0.6 A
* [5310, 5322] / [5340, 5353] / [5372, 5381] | 0.1 A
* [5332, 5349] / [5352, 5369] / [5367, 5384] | -1.3 A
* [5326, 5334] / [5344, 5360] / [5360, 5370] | 0.6 A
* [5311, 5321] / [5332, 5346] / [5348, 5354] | -0.2 A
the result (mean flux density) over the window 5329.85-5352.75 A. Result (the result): 21.7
